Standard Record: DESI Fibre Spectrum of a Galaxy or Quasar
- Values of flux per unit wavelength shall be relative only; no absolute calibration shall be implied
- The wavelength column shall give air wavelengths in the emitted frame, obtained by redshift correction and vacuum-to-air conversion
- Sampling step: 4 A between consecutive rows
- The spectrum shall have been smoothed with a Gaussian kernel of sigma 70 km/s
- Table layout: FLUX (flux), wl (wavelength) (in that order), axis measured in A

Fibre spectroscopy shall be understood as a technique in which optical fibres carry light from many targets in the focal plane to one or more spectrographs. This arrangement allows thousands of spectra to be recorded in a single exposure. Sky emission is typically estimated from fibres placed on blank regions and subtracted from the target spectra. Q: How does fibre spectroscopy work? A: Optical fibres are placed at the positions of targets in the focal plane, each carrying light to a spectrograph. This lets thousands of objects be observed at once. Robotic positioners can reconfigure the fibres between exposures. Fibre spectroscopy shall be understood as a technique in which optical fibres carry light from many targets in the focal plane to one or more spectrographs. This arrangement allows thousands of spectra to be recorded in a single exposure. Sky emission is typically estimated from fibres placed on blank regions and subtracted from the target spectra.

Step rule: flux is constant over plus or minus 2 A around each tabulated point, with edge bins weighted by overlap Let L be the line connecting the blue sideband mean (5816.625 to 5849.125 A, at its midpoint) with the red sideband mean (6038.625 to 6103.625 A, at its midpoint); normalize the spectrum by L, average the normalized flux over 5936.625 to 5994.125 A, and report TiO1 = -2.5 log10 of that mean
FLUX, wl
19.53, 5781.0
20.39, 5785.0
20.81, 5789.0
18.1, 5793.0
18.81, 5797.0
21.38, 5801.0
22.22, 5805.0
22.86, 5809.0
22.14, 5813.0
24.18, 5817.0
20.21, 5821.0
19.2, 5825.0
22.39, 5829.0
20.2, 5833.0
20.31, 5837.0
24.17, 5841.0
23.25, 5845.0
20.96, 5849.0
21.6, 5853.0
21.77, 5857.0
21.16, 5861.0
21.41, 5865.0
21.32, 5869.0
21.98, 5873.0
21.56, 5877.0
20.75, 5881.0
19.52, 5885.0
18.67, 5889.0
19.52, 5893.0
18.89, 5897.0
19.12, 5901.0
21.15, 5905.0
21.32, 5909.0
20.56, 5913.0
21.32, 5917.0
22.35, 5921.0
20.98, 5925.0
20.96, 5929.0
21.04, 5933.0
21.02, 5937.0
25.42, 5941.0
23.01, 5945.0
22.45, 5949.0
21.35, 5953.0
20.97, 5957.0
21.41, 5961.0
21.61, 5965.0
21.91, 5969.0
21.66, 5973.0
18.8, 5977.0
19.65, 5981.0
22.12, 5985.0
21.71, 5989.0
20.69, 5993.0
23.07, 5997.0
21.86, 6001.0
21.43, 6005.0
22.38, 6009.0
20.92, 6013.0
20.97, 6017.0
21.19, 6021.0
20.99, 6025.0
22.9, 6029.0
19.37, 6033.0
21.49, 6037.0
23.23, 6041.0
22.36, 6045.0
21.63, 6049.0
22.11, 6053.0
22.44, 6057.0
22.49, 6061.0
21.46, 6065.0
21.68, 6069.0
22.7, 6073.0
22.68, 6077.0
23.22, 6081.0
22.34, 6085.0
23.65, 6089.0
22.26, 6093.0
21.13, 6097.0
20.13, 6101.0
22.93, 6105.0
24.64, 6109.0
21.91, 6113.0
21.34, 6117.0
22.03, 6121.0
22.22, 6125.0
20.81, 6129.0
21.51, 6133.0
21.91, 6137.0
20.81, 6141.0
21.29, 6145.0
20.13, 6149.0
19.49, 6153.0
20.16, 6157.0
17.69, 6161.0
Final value 0.02 mag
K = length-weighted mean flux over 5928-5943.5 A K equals 22.2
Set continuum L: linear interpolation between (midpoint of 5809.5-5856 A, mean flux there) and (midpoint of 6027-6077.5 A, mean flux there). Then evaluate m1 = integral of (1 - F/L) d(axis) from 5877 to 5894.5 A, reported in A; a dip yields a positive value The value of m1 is 1.57 A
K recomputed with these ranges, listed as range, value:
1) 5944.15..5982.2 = 21.3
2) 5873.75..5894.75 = 20.1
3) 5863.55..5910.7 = 20.4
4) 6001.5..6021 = 21.4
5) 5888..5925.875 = 20.4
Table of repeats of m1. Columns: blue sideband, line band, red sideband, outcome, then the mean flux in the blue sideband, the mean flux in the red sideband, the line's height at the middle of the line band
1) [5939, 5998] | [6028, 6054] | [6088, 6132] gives 0.1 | 21.7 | 22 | 21.9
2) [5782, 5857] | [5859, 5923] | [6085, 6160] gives 2.0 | 21.3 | 21.5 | 21.3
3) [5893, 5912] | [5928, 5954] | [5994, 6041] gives -2.1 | 20.1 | 21.6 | 20.6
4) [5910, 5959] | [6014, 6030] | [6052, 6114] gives 0.5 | 21.8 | 22.4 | 22.1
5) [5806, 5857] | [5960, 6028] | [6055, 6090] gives 2.8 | 21.8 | 22.5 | 22.3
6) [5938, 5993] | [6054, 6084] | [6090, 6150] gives -0.9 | 21.6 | 21.7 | 21.7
